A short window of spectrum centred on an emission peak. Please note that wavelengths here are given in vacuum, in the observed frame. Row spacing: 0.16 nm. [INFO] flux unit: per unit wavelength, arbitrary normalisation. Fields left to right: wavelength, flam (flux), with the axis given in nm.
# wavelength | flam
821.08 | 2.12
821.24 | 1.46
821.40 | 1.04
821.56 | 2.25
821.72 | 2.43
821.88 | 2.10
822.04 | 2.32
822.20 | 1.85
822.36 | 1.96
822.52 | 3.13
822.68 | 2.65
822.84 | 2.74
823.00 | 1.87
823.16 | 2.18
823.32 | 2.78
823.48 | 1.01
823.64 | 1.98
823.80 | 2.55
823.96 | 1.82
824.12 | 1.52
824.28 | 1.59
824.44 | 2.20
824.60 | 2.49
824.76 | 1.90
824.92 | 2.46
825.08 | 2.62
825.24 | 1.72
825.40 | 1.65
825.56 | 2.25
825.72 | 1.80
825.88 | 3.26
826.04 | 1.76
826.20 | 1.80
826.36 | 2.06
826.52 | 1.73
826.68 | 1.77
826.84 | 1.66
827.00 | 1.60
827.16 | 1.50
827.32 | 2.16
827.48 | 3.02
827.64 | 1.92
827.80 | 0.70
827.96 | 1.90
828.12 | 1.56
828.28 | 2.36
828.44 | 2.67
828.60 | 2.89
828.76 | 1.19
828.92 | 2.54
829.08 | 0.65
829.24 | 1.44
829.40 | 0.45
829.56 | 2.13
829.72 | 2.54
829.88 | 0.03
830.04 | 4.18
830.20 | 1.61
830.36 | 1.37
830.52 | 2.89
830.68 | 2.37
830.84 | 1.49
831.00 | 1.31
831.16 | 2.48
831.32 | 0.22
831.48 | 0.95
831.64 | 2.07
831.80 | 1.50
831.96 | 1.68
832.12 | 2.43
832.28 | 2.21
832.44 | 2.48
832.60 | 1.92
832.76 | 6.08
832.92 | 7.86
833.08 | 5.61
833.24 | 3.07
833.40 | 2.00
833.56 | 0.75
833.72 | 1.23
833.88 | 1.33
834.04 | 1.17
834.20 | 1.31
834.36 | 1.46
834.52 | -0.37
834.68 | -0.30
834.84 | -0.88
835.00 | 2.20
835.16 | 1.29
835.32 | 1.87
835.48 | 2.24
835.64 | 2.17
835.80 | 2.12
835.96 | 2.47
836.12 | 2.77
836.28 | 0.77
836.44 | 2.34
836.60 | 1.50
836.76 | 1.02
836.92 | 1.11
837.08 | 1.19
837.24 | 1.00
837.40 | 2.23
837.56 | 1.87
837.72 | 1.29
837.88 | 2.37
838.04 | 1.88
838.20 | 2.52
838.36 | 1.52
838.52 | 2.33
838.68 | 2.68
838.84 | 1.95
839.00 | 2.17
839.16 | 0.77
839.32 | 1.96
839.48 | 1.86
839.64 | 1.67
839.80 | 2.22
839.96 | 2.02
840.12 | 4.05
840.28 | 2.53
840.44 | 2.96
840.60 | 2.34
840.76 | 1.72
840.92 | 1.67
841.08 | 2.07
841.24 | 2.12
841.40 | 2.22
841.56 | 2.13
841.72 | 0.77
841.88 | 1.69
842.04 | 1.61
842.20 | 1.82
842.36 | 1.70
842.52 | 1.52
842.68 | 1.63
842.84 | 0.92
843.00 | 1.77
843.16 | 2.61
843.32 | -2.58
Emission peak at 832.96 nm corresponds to Hgamma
